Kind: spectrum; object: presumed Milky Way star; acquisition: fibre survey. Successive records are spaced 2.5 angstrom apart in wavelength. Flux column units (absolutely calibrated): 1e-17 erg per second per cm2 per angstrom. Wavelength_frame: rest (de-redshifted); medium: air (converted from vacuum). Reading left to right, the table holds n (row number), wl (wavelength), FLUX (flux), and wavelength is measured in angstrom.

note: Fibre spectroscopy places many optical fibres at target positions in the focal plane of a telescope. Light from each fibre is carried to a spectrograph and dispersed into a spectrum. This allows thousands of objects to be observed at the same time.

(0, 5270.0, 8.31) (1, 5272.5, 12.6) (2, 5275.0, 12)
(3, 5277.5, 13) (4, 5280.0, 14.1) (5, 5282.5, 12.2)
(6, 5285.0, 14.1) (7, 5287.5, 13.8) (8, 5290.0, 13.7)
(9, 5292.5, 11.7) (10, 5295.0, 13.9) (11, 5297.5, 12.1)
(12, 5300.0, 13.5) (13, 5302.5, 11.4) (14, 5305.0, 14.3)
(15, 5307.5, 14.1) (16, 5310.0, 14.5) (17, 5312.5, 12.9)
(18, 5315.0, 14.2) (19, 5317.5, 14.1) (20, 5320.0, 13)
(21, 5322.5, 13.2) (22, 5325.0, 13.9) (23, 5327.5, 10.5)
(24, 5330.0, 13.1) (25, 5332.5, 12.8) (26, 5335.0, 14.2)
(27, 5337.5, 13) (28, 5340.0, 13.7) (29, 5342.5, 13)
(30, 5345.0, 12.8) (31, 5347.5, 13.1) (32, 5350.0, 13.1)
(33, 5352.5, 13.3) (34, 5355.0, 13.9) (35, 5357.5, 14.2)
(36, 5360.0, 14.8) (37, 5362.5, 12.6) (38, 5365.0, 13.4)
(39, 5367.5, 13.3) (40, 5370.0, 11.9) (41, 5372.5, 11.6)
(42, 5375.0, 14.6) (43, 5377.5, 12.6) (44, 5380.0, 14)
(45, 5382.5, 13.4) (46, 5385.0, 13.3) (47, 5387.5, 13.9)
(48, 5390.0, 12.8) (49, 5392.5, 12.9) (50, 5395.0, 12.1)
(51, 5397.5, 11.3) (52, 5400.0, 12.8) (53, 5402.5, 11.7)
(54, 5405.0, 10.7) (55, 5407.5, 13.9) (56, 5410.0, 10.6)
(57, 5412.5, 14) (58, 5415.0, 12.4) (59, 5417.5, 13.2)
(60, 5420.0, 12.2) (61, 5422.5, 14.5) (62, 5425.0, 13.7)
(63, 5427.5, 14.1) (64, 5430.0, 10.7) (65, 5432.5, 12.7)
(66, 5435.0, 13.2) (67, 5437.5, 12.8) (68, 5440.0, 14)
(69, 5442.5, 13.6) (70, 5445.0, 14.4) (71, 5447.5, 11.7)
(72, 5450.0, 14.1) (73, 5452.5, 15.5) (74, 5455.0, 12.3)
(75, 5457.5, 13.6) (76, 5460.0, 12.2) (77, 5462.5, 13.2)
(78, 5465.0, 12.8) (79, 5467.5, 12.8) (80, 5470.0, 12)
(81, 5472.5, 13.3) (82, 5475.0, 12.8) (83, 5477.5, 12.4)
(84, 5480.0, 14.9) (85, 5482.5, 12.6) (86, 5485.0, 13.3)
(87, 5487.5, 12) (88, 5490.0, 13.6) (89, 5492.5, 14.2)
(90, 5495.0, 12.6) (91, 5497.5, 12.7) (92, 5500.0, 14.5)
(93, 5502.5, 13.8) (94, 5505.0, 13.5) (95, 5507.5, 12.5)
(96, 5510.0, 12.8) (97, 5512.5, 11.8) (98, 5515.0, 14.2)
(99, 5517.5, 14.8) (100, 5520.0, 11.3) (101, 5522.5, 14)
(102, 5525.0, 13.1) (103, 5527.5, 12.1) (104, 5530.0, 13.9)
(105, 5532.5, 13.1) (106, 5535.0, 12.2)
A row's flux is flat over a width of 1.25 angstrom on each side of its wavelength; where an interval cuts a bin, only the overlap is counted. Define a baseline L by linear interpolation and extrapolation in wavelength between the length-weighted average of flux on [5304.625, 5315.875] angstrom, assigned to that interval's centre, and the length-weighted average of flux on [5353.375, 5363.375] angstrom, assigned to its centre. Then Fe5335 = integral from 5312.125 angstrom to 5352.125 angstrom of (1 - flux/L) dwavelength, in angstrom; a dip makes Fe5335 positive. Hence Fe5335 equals 2.2 angstrom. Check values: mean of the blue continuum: 14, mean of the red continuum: 13.9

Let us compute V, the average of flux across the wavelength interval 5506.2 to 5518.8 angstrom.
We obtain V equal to 13.2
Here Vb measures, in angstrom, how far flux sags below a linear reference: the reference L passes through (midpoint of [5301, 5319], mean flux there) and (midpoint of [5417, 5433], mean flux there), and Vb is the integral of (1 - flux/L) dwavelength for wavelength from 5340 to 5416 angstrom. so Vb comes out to 1.9 angstrom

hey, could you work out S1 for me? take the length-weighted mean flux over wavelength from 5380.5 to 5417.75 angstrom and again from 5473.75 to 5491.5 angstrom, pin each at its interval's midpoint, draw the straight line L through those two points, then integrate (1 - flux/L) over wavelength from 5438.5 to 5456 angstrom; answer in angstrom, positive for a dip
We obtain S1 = -1.0 angstrom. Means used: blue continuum 12.6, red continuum 13.1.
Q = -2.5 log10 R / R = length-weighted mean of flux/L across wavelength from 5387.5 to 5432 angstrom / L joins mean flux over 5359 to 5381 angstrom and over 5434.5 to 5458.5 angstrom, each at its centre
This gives 0.06 mag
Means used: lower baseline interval 13.2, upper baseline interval 13.5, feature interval 12.6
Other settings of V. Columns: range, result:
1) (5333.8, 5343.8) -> 13.5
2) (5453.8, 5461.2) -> 12.7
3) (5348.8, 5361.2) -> 13.9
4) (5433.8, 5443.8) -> 13.4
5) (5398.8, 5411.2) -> 11.9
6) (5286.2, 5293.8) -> 13.1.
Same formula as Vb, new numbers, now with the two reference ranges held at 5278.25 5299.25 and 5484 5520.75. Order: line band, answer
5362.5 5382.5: 0.2 angstrom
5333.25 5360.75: -0.7 angstrom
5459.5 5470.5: 0.4 angstrom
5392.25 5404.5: 1.1 angstrom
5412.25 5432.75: 0.3 angstrom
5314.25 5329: 0.1 angstrom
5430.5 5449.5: 0.1 angstrom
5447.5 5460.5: -0.2 angstrom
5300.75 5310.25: -0.2 angstrom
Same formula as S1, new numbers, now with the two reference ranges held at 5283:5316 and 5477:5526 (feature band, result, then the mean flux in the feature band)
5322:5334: 0.6 angstrom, 12.7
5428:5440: 0.6 angstrom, 12.6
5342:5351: 0.2 angstrom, 13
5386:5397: 0.4 angstrom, 12.8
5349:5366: -0.4 angstrom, 13.6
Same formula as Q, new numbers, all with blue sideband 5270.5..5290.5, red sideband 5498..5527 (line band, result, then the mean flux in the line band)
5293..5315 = -0.03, 13.3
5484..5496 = 0.01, 13.1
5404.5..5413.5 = 0.06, 12.4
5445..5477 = 0.01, 13.1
